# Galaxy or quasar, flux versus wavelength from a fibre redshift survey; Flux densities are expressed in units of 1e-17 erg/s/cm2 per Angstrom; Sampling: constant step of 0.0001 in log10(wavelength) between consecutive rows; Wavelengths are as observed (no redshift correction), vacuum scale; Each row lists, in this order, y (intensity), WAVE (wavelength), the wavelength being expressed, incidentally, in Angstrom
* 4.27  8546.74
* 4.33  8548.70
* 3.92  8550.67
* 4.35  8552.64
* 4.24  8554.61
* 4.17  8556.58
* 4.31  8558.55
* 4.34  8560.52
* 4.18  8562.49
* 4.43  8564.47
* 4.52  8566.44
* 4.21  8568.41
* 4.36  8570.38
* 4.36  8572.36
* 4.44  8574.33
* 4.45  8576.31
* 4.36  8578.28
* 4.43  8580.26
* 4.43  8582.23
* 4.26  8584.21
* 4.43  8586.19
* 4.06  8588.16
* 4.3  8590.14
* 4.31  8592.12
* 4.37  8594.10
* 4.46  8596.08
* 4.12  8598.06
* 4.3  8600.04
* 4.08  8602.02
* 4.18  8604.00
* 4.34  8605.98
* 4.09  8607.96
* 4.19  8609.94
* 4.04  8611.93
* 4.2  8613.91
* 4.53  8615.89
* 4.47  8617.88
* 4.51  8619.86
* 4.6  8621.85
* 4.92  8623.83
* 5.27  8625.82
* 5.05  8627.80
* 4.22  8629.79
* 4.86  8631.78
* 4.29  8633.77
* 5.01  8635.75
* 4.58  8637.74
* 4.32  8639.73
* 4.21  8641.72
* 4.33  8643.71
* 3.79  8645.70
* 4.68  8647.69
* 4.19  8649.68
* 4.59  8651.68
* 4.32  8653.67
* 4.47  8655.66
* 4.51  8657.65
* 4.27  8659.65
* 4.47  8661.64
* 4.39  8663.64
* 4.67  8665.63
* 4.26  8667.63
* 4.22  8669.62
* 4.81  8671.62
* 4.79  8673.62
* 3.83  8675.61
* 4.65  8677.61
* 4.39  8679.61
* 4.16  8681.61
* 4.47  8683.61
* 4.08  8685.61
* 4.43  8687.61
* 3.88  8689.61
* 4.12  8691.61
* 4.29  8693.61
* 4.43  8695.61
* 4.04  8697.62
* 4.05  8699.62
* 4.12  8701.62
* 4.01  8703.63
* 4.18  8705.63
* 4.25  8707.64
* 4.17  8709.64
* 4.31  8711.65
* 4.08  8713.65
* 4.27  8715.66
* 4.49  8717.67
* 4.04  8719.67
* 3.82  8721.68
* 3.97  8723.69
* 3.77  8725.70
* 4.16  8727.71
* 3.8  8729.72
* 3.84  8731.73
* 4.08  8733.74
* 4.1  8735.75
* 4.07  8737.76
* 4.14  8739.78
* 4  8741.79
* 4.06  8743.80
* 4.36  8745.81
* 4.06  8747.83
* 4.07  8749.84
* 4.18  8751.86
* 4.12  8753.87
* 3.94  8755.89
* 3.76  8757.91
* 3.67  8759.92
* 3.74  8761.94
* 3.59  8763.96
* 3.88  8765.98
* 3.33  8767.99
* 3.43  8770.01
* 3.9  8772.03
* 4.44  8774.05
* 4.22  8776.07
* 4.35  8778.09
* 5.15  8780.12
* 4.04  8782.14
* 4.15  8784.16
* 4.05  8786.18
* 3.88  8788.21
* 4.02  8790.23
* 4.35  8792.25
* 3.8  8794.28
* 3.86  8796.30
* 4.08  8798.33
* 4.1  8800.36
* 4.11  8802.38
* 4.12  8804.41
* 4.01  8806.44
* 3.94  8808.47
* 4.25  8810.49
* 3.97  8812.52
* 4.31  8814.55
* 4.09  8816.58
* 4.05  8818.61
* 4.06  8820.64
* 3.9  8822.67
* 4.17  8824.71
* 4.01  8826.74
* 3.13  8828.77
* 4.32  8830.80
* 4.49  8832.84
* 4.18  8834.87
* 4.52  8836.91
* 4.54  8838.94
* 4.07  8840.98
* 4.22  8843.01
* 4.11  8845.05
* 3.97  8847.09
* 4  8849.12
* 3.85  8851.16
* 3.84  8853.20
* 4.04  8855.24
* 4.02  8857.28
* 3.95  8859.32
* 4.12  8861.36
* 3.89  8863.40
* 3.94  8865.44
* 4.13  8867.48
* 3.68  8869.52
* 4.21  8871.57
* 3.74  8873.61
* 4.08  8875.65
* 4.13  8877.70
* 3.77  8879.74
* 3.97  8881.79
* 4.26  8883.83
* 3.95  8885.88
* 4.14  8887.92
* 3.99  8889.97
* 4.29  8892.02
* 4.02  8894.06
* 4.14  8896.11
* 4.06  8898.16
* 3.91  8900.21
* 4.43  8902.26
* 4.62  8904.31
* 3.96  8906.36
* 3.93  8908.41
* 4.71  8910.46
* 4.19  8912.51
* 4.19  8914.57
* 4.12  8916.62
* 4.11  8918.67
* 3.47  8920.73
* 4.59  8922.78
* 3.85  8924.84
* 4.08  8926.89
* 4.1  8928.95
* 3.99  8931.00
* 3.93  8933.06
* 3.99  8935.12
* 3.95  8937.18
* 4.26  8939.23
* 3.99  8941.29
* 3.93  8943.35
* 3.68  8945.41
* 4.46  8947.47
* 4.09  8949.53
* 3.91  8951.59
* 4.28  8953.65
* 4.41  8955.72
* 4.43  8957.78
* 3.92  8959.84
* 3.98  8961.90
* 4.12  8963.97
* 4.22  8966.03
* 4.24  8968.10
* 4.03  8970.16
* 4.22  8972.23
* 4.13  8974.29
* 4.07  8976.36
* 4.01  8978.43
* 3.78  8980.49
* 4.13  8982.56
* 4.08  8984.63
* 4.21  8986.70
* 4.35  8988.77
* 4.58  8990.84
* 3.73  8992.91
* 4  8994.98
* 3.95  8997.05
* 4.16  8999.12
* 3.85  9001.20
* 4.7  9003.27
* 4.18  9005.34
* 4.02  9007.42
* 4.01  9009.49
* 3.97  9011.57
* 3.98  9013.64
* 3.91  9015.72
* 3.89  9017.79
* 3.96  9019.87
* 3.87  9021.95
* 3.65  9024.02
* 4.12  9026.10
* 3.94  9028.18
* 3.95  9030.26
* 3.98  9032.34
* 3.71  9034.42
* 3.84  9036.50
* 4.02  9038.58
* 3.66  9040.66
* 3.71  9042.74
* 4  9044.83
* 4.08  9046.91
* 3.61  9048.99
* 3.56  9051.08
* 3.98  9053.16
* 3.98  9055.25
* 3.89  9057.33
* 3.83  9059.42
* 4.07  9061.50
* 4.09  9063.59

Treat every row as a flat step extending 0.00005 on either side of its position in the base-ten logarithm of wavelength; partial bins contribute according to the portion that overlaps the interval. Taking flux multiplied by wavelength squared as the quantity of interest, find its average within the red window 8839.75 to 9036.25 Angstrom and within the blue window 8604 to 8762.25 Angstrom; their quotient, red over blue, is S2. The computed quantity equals 1.01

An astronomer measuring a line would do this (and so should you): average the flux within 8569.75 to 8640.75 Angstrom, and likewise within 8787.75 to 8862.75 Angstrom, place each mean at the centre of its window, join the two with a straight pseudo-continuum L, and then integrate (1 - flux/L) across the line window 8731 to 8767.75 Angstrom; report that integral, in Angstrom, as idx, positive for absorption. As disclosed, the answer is 1.9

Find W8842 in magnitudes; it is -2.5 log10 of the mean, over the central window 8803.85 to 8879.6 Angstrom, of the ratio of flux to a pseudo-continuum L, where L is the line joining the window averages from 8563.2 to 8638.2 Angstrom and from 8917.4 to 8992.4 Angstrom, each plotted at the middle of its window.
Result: 0.039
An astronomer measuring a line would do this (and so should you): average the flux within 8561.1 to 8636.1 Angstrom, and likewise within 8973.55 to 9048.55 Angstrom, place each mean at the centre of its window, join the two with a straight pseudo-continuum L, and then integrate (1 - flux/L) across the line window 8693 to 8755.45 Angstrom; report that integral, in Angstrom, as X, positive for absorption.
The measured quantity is 2.6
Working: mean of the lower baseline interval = 4.41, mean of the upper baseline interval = 4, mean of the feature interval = 4.1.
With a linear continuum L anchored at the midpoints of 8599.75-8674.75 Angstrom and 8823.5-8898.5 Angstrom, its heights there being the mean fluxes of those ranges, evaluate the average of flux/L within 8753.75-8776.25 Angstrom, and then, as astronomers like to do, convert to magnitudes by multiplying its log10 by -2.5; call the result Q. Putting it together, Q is 0.112 mag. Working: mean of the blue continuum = 4.45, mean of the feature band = 3.81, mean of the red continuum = 4.05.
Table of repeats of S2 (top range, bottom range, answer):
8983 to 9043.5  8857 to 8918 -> 1.01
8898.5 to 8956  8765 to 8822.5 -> 1.04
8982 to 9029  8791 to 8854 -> 1.04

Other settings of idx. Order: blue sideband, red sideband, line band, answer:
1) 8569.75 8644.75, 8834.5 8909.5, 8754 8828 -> 2.8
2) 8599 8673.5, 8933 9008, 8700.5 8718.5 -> 0.7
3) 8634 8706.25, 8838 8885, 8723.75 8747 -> 1.1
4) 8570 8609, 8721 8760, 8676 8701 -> -0.8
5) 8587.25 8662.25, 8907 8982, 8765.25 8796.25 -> 1.4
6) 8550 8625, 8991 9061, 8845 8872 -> 0.8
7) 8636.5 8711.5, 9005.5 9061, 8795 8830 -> 1.2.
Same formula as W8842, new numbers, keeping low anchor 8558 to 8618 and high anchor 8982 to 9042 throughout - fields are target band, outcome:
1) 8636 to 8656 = -0.03 mag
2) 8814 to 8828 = 0.02 mag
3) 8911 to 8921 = 0.00 mag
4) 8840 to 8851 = 0.02 mag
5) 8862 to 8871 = 0.05 mag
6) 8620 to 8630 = -0.13 mag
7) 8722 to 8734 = 0.08 mag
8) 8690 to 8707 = 0.02 mag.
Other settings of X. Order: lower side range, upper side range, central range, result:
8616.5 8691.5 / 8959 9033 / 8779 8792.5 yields 0.22 Angstrom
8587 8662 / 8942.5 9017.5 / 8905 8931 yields 0.28 Angstrom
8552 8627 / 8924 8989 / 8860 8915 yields 0.64 Angstrom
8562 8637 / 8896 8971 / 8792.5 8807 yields 0.70 Angstrom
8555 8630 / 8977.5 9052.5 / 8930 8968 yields -0.48 Angstrom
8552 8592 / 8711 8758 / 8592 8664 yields -3.10 Angstrom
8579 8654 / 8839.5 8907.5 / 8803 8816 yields 0.12 Angstrom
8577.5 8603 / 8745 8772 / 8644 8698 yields -3.41 Angstrom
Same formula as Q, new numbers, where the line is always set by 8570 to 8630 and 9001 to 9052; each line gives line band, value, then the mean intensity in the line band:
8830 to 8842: -0.06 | 4.35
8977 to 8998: -0.03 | 4.08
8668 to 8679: -0.03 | 4.45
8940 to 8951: 0.00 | 4.03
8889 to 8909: -0.02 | 4.14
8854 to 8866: 0.03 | 3.99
